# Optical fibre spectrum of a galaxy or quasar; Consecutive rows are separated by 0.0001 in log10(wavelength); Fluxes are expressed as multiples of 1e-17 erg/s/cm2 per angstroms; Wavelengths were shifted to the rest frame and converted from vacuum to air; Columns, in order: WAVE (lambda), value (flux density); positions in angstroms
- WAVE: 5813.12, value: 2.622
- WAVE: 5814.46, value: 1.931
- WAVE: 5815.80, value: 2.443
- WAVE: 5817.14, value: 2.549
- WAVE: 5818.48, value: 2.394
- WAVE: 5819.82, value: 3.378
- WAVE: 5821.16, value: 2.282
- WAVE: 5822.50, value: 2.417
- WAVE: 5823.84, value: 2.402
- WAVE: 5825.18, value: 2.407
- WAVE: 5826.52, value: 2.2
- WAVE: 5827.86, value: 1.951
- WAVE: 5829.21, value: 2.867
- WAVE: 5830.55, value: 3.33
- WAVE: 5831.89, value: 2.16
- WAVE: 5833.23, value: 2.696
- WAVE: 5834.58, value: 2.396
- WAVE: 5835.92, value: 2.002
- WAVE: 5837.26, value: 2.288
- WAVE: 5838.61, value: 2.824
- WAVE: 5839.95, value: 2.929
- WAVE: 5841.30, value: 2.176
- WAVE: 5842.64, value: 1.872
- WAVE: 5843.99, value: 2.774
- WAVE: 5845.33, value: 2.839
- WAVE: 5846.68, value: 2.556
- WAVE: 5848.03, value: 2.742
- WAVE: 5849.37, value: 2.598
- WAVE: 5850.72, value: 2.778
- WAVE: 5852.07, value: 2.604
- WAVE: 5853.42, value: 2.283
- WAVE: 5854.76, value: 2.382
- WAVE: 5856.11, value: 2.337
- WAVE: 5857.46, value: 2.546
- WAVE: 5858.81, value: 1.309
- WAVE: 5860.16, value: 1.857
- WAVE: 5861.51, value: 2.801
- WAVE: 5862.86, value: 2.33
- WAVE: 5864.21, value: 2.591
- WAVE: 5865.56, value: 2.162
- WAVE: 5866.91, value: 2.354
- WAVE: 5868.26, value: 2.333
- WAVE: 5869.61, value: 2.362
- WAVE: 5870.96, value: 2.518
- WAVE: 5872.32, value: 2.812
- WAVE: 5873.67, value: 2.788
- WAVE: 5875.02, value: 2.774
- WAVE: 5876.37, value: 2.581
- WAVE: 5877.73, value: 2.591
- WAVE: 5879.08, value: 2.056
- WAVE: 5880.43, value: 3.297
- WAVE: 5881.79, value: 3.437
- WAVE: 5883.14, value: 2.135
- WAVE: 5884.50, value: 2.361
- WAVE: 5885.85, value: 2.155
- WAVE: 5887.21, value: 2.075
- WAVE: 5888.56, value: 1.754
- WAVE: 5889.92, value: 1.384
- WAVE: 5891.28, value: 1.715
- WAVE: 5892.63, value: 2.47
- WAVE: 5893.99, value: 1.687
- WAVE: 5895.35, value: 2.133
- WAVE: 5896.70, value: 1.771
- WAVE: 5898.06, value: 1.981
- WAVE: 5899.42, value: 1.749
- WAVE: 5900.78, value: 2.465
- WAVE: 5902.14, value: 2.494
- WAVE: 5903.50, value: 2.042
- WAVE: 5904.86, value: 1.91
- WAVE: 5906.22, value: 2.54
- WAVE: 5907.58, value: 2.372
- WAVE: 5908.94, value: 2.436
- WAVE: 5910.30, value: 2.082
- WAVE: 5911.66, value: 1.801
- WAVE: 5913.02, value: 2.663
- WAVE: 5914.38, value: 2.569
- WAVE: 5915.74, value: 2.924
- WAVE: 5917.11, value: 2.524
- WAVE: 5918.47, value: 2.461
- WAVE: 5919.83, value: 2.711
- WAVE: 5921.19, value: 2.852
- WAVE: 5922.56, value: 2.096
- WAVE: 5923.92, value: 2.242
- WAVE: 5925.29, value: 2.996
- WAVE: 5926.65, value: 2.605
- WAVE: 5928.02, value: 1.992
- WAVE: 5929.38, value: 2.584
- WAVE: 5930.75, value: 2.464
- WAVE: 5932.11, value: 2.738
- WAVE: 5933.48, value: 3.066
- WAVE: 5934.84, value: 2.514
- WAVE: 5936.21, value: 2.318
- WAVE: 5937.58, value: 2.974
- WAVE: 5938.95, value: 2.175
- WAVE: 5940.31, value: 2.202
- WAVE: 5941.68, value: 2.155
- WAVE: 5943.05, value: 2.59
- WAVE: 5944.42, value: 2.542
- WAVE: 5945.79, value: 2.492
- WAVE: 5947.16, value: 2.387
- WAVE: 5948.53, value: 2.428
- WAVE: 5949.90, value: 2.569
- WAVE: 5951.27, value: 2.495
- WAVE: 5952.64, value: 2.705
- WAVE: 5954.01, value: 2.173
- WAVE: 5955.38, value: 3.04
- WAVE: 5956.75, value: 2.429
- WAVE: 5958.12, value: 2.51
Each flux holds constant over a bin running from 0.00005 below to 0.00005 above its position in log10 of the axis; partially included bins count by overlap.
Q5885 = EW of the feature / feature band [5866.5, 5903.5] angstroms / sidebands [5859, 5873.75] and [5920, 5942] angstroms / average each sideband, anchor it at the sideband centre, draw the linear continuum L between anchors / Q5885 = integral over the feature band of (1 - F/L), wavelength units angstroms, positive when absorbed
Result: 1.9 angstroms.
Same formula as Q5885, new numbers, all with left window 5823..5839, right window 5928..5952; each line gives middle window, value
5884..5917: 4.4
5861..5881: -0.7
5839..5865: 0.2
